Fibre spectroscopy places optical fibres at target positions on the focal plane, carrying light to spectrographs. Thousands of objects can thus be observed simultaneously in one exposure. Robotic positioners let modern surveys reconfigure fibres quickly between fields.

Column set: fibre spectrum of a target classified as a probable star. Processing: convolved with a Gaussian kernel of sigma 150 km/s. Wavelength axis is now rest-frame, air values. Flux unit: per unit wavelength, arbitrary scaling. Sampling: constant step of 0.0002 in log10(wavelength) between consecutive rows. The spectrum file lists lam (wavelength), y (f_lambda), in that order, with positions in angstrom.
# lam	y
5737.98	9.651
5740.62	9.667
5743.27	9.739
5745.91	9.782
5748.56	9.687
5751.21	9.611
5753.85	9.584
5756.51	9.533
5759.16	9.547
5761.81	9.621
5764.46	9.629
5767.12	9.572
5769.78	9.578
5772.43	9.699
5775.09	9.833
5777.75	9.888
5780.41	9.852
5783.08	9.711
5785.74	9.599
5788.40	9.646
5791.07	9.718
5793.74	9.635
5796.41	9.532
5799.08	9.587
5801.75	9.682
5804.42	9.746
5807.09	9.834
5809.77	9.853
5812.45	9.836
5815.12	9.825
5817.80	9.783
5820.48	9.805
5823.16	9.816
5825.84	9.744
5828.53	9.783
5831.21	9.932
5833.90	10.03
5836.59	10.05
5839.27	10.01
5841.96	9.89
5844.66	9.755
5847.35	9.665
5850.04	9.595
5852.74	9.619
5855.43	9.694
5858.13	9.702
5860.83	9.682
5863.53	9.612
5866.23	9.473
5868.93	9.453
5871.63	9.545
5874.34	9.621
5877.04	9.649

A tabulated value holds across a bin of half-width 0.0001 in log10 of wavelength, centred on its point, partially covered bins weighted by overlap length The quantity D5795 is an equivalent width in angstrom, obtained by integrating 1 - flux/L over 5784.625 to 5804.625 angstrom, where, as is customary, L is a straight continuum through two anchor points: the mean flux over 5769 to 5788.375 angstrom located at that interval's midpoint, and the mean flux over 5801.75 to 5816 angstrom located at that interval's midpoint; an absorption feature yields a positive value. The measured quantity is 0.3 angstrom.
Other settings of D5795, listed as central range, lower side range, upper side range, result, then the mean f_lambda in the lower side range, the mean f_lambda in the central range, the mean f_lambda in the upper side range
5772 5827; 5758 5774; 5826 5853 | -0.2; 9.61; 9.75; 9.83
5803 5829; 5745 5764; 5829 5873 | -0.3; 9.62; 9.8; 9.73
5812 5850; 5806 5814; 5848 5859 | -0.4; 9.84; 9.84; 9.65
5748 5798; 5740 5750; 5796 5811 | 0.3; 9.72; 9.66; 9.72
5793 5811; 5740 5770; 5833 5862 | 0.0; 9.63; 9.7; 9.79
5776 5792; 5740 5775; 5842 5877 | -0.2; 9.64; 9.74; 9.63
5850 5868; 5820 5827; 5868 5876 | 0.0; 9.79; 9.62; 9.55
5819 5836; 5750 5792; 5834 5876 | -0.3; 9.66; 9.86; 9.7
